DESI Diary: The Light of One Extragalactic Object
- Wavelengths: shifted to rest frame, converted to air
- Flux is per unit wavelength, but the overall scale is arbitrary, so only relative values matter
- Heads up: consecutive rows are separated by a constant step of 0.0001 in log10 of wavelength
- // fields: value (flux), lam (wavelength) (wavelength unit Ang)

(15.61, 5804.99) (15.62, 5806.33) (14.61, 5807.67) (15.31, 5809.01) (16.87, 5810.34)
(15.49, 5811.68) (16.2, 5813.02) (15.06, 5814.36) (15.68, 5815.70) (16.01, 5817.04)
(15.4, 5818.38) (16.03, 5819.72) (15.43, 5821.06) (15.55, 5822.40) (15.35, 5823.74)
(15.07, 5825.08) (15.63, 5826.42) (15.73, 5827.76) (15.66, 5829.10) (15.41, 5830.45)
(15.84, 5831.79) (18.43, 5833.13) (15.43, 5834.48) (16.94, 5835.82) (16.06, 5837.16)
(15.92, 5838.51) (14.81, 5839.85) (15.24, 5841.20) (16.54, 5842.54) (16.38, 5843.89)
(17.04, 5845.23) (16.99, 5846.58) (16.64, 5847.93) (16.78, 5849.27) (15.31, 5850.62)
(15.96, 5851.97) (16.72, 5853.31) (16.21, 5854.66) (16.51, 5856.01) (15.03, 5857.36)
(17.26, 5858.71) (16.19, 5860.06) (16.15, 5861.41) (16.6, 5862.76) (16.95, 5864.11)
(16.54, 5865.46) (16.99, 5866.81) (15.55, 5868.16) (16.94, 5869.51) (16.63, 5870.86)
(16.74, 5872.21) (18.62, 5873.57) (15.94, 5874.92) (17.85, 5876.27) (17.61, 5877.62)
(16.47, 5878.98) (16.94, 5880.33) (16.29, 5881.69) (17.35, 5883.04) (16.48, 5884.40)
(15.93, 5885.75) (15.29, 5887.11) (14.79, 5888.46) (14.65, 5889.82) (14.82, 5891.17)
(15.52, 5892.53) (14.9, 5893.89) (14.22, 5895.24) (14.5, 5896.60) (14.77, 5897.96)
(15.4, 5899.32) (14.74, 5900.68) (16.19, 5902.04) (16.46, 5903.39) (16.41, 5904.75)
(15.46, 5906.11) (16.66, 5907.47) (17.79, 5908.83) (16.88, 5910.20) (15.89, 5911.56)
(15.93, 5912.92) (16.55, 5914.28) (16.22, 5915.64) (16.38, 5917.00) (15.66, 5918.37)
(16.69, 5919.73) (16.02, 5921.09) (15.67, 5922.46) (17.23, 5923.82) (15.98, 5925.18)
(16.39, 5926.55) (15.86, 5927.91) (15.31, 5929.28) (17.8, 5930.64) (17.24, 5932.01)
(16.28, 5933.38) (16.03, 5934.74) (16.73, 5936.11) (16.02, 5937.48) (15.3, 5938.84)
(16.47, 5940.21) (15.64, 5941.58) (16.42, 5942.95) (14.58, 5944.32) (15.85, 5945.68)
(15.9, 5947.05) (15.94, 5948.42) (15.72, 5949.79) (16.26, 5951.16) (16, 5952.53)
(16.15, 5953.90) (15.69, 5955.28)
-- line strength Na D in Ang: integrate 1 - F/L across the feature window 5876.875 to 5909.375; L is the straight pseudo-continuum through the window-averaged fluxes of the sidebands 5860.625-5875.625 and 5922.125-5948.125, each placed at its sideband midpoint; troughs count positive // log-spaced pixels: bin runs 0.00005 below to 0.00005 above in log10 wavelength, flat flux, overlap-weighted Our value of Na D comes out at 1.34 Ang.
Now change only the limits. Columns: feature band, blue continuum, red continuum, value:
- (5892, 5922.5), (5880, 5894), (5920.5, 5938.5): 0.27 Ang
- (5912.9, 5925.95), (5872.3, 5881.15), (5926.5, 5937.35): 0.28 Ang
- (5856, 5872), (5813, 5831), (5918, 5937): -0.58 Ang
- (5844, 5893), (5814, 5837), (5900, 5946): -1.26 Ang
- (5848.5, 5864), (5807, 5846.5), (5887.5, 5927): -0.43 Ang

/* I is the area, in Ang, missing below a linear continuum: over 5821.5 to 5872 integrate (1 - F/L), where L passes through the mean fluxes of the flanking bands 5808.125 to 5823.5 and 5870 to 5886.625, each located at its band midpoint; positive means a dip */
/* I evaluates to 0.3 Ang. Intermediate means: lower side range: 15.7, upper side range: 16.9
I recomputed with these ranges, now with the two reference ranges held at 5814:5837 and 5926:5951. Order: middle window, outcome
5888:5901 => 0.9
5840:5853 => -0.3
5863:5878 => -0.9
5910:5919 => -0.1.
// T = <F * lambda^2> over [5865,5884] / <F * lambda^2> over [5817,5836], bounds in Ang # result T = 1.08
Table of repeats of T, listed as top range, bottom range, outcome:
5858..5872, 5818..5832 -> 1.08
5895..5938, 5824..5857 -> 1.03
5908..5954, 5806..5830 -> 1.08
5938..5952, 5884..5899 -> 1.07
